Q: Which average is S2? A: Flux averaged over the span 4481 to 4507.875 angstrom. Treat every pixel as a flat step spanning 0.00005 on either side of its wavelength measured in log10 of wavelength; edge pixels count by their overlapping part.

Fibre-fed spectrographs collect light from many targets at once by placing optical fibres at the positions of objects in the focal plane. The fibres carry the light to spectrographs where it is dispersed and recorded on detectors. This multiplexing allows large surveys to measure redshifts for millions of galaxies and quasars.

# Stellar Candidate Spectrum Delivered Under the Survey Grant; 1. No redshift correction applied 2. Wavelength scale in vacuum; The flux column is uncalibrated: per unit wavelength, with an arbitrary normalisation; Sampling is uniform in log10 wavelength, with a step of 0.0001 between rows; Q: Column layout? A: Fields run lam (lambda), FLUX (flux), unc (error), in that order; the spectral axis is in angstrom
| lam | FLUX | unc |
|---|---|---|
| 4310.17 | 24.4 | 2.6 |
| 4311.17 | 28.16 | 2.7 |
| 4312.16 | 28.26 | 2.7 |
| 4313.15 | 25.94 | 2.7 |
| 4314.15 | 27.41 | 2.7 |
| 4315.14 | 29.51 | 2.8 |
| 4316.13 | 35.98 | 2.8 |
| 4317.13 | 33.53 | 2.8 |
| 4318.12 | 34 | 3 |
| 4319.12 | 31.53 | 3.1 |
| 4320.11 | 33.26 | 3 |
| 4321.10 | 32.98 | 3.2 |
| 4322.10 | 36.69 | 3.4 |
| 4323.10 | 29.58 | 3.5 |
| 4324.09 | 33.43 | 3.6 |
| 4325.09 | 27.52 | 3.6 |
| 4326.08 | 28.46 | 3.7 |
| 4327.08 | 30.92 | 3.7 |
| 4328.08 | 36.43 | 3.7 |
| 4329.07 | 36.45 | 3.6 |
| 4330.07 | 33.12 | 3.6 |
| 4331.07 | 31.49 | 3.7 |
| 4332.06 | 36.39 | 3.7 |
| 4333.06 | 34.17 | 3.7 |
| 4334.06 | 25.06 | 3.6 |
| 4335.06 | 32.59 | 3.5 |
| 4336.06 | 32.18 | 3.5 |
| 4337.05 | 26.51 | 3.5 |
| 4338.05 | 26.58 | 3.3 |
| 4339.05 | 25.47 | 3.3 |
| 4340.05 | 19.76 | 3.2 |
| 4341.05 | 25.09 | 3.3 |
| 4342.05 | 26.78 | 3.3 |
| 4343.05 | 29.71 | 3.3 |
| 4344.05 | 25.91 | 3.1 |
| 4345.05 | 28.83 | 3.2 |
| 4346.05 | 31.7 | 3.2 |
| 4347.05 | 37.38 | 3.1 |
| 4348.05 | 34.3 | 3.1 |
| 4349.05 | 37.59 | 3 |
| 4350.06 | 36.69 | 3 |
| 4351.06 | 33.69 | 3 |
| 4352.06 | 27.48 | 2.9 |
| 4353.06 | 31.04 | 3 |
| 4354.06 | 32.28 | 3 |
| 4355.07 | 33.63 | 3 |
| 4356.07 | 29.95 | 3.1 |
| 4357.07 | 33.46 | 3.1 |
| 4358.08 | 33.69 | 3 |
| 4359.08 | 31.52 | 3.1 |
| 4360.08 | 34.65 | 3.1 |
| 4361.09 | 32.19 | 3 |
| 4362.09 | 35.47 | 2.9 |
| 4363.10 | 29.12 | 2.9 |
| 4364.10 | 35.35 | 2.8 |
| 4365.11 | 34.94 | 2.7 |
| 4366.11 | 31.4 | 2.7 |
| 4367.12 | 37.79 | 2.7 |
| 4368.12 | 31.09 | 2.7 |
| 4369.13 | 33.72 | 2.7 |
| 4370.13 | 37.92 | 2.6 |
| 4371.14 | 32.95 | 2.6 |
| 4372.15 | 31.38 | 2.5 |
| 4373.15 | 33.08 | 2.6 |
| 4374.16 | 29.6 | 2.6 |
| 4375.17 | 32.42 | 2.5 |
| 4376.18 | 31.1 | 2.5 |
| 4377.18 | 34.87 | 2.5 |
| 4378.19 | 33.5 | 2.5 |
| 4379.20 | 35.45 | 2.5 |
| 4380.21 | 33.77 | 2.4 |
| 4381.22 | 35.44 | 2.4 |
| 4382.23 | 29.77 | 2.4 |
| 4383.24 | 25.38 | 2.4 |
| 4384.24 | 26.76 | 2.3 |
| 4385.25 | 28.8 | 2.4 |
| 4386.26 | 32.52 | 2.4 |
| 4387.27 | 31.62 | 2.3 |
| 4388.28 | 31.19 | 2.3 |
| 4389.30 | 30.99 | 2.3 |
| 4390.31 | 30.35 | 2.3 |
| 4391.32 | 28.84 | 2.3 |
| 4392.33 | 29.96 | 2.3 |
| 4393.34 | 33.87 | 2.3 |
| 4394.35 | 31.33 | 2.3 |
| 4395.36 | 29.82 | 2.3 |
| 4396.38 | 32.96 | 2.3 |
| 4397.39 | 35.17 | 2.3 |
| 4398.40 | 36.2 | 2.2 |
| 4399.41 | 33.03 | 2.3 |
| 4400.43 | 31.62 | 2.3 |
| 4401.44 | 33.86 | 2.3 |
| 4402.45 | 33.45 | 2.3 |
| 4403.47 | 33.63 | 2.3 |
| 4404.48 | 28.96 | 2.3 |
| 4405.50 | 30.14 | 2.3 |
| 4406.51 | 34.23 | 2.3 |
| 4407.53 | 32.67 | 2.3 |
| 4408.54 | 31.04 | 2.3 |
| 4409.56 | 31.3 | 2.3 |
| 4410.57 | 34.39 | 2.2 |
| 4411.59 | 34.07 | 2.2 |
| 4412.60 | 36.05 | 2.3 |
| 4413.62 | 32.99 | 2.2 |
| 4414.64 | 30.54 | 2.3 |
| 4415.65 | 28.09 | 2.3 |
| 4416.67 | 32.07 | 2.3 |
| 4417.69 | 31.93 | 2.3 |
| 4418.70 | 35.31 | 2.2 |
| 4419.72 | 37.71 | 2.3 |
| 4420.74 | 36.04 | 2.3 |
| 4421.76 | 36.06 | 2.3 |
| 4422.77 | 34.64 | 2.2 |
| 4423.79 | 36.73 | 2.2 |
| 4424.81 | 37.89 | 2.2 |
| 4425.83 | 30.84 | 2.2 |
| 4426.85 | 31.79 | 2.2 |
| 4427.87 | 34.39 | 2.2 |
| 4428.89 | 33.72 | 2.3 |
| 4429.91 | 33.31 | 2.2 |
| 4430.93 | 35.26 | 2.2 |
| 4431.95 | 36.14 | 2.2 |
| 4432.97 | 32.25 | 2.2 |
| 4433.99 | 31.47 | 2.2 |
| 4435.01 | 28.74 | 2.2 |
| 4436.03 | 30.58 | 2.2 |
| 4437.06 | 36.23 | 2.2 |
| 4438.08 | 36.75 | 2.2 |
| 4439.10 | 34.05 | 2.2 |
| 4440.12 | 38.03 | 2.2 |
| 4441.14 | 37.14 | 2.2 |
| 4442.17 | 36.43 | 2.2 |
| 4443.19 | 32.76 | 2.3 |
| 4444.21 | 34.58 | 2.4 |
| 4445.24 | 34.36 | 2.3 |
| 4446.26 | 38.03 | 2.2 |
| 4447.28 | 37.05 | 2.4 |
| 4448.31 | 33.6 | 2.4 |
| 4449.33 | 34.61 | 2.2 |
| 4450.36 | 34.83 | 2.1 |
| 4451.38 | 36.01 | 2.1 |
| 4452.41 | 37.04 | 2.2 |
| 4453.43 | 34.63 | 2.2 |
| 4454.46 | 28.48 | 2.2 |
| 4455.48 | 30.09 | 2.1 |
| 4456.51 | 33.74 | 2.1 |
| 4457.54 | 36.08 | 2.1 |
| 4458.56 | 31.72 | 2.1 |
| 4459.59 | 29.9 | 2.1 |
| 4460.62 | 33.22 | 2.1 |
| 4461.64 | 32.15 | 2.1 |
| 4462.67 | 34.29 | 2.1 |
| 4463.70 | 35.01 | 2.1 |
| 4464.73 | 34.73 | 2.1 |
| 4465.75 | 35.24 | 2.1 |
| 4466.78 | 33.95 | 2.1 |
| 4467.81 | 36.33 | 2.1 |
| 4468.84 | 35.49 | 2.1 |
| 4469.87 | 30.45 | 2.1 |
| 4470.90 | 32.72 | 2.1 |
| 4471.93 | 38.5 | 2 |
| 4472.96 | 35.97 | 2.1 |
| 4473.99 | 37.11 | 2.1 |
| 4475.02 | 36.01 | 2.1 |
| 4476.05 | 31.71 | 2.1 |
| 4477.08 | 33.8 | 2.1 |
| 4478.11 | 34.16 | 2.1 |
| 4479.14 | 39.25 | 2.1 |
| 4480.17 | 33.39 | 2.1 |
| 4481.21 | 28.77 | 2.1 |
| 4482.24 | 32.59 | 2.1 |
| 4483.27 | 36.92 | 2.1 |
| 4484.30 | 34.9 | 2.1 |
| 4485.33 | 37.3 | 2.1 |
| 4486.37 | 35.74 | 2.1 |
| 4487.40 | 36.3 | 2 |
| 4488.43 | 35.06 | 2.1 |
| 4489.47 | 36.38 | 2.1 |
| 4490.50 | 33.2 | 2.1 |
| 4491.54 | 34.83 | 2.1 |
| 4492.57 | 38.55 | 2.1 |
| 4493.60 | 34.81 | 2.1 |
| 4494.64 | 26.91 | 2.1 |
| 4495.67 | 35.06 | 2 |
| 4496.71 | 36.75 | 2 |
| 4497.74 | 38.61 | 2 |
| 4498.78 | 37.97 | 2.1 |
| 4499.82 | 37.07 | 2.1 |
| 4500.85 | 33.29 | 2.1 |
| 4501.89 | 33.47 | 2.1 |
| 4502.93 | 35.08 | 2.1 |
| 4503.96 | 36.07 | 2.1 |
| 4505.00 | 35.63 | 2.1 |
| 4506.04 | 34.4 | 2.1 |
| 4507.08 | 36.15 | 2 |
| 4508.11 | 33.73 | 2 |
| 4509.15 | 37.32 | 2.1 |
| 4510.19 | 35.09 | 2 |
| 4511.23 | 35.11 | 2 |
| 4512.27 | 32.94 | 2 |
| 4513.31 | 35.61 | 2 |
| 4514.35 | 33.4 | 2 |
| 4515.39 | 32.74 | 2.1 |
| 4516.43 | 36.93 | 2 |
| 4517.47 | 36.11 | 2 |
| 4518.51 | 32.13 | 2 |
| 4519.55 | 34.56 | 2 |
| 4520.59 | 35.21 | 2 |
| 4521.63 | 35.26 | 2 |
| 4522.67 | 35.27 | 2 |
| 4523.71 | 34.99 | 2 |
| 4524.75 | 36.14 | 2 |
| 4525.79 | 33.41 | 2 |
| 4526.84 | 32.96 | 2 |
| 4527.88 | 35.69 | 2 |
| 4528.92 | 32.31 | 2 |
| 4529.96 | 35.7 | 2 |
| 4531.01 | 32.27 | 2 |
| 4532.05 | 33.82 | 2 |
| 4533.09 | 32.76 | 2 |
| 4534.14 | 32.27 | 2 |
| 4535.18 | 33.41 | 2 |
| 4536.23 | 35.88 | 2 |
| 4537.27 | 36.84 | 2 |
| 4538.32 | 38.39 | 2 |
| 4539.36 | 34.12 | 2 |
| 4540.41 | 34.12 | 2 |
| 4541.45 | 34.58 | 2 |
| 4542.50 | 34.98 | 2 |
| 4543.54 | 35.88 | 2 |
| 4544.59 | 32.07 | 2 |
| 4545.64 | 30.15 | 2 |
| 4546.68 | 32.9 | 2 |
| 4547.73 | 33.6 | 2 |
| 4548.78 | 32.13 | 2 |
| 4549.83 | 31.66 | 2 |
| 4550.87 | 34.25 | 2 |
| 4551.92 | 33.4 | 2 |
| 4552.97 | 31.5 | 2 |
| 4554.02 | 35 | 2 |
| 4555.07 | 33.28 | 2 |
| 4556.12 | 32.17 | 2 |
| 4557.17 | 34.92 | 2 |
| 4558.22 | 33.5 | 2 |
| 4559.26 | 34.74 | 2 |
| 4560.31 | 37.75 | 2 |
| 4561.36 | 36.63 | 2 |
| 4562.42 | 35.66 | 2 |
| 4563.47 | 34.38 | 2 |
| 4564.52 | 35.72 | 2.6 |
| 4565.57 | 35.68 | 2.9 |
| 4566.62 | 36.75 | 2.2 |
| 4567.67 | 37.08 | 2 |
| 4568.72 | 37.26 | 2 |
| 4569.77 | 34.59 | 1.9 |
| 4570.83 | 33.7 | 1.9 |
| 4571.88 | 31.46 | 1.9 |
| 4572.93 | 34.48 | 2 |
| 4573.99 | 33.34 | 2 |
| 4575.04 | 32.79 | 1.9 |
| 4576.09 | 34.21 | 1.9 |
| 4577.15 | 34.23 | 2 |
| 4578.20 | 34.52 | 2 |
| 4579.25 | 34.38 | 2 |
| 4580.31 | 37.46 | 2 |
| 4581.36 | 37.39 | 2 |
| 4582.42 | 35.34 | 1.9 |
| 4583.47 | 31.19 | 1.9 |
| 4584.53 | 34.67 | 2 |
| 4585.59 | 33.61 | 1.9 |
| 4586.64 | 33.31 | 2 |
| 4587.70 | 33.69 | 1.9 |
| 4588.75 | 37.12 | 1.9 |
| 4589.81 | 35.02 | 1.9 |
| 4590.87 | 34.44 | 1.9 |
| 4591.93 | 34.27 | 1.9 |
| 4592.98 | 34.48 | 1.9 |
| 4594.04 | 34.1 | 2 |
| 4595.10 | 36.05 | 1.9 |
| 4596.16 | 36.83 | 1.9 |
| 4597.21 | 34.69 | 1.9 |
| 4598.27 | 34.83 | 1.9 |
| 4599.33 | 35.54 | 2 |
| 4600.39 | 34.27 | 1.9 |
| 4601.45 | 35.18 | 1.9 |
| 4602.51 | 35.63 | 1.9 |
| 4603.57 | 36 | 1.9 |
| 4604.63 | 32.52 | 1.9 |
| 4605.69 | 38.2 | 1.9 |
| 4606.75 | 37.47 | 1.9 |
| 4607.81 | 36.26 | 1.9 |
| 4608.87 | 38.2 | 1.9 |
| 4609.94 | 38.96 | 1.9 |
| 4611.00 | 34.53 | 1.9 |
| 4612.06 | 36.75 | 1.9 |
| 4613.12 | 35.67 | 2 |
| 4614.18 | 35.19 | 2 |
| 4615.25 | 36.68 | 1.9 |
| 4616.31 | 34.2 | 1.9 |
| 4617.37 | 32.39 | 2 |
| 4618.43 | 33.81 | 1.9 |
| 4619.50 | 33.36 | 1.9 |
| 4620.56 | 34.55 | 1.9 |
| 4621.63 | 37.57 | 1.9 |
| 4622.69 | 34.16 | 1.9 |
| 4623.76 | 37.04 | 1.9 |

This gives 35.1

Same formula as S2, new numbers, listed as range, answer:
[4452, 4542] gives 34.6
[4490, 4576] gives 34.5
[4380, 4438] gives 32.6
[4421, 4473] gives 34.3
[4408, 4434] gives 33.7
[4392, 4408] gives 32.6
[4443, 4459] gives 34.3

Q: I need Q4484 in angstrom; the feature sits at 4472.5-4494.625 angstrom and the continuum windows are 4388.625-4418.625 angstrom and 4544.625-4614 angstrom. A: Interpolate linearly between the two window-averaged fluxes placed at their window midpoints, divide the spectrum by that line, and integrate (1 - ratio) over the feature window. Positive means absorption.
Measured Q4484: -1.0 angstrom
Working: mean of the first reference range 32.2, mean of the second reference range 34.8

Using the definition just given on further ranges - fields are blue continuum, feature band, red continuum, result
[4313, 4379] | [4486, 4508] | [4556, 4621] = -0.91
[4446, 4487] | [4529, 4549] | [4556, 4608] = 0.45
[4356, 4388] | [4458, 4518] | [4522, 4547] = -1.79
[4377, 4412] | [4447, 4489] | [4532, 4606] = -1.63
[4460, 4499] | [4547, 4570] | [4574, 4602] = 0.10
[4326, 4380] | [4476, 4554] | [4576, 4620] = -1.02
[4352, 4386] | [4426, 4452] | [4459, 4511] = -0.43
